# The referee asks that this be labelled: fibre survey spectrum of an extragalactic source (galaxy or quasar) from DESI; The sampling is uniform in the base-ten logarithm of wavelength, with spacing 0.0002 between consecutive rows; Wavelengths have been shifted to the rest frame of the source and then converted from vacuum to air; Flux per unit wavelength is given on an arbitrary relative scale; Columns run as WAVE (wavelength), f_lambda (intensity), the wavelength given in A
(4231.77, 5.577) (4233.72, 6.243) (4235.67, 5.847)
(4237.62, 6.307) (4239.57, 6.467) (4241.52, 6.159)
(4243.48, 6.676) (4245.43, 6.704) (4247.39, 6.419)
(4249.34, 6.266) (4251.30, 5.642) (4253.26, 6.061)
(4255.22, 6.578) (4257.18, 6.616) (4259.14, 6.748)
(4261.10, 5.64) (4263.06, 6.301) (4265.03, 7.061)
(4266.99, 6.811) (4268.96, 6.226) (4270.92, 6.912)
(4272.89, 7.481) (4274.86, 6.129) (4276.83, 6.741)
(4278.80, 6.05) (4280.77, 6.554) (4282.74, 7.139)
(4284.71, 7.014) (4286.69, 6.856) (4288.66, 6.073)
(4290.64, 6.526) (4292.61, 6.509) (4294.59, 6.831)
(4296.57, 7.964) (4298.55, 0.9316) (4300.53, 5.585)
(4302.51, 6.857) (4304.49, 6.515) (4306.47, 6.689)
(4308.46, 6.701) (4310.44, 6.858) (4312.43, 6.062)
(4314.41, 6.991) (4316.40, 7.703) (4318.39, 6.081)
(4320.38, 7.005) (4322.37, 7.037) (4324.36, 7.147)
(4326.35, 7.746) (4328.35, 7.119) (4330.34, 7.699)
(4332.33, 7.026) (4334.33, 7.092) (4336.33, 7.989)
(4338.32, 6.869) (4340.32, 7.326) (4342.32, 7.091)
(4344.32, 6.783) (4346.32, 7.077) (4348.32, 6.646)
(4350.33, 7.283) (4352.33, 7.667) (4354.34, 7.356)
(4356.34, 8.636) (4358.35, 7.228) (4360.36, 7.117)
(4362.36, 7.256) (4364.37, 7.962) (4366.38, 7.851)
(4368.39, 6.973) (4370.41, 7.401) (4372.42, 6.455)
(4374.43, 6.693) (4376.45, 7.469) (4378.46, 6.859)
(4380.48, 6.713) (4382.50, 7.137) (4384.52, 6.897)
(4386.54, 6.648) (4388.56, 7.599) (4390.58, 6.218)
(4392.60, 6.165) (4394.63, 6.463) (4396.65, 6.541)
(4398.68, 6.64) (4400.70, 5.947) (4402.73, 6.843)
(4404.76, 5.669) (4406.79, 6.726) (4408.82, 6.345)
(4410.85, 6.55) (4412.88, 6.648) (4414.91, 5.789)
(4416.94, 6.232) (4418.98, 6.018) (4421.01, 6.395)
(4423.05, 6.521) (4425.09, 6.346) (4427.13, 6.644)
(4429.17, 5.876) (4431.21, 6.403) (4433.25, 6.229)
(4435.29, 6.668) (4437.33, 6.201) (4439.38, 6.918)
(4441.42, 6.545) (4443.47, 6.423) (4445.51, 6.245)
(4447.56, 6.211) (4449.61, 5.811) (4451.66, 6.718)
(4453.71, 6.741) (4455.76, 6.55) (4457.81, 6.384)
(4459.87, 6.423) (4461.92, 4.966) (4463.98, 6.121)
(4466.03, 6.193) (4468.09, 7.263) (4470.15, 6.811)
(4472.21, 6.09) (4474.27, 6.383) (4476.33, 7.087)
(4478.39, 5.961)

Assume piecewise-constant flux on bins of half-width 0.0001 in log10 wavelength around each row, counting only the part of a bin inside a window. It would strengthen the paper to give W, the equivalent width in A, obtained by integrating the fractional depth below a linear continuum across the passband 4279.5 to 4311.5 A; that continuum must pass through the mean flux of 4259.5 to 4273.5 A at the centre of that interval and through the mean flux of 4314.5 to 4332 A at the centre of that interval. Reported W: 2.6 A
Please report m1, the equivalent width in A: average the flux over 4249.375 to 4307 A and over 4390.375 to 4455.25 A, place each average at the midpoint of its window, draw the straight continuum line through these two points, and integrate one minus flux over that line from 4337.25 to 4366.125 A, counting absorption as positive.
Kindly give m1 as -4.3 A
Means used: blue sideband 6.38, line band 7.33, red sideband 6.37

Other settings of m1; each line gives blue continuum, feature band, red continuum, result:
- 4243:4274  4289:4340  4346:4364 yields 2.4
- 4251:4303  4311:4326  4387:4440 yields -1.2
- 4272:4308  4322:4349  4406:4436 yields -3.6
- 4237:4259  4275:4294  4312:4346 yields 0.3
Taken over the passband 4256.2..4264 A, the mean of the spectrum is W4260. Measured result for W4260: 6.33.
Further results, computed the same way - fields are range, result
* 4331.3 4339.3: 7.25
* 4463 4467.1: 6.17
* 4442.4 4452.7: 6.28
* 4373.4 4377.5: 7.08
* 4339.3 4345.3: 7.06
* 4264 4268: 6.91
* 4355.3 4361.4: 7.67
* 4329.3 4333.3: 7.38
